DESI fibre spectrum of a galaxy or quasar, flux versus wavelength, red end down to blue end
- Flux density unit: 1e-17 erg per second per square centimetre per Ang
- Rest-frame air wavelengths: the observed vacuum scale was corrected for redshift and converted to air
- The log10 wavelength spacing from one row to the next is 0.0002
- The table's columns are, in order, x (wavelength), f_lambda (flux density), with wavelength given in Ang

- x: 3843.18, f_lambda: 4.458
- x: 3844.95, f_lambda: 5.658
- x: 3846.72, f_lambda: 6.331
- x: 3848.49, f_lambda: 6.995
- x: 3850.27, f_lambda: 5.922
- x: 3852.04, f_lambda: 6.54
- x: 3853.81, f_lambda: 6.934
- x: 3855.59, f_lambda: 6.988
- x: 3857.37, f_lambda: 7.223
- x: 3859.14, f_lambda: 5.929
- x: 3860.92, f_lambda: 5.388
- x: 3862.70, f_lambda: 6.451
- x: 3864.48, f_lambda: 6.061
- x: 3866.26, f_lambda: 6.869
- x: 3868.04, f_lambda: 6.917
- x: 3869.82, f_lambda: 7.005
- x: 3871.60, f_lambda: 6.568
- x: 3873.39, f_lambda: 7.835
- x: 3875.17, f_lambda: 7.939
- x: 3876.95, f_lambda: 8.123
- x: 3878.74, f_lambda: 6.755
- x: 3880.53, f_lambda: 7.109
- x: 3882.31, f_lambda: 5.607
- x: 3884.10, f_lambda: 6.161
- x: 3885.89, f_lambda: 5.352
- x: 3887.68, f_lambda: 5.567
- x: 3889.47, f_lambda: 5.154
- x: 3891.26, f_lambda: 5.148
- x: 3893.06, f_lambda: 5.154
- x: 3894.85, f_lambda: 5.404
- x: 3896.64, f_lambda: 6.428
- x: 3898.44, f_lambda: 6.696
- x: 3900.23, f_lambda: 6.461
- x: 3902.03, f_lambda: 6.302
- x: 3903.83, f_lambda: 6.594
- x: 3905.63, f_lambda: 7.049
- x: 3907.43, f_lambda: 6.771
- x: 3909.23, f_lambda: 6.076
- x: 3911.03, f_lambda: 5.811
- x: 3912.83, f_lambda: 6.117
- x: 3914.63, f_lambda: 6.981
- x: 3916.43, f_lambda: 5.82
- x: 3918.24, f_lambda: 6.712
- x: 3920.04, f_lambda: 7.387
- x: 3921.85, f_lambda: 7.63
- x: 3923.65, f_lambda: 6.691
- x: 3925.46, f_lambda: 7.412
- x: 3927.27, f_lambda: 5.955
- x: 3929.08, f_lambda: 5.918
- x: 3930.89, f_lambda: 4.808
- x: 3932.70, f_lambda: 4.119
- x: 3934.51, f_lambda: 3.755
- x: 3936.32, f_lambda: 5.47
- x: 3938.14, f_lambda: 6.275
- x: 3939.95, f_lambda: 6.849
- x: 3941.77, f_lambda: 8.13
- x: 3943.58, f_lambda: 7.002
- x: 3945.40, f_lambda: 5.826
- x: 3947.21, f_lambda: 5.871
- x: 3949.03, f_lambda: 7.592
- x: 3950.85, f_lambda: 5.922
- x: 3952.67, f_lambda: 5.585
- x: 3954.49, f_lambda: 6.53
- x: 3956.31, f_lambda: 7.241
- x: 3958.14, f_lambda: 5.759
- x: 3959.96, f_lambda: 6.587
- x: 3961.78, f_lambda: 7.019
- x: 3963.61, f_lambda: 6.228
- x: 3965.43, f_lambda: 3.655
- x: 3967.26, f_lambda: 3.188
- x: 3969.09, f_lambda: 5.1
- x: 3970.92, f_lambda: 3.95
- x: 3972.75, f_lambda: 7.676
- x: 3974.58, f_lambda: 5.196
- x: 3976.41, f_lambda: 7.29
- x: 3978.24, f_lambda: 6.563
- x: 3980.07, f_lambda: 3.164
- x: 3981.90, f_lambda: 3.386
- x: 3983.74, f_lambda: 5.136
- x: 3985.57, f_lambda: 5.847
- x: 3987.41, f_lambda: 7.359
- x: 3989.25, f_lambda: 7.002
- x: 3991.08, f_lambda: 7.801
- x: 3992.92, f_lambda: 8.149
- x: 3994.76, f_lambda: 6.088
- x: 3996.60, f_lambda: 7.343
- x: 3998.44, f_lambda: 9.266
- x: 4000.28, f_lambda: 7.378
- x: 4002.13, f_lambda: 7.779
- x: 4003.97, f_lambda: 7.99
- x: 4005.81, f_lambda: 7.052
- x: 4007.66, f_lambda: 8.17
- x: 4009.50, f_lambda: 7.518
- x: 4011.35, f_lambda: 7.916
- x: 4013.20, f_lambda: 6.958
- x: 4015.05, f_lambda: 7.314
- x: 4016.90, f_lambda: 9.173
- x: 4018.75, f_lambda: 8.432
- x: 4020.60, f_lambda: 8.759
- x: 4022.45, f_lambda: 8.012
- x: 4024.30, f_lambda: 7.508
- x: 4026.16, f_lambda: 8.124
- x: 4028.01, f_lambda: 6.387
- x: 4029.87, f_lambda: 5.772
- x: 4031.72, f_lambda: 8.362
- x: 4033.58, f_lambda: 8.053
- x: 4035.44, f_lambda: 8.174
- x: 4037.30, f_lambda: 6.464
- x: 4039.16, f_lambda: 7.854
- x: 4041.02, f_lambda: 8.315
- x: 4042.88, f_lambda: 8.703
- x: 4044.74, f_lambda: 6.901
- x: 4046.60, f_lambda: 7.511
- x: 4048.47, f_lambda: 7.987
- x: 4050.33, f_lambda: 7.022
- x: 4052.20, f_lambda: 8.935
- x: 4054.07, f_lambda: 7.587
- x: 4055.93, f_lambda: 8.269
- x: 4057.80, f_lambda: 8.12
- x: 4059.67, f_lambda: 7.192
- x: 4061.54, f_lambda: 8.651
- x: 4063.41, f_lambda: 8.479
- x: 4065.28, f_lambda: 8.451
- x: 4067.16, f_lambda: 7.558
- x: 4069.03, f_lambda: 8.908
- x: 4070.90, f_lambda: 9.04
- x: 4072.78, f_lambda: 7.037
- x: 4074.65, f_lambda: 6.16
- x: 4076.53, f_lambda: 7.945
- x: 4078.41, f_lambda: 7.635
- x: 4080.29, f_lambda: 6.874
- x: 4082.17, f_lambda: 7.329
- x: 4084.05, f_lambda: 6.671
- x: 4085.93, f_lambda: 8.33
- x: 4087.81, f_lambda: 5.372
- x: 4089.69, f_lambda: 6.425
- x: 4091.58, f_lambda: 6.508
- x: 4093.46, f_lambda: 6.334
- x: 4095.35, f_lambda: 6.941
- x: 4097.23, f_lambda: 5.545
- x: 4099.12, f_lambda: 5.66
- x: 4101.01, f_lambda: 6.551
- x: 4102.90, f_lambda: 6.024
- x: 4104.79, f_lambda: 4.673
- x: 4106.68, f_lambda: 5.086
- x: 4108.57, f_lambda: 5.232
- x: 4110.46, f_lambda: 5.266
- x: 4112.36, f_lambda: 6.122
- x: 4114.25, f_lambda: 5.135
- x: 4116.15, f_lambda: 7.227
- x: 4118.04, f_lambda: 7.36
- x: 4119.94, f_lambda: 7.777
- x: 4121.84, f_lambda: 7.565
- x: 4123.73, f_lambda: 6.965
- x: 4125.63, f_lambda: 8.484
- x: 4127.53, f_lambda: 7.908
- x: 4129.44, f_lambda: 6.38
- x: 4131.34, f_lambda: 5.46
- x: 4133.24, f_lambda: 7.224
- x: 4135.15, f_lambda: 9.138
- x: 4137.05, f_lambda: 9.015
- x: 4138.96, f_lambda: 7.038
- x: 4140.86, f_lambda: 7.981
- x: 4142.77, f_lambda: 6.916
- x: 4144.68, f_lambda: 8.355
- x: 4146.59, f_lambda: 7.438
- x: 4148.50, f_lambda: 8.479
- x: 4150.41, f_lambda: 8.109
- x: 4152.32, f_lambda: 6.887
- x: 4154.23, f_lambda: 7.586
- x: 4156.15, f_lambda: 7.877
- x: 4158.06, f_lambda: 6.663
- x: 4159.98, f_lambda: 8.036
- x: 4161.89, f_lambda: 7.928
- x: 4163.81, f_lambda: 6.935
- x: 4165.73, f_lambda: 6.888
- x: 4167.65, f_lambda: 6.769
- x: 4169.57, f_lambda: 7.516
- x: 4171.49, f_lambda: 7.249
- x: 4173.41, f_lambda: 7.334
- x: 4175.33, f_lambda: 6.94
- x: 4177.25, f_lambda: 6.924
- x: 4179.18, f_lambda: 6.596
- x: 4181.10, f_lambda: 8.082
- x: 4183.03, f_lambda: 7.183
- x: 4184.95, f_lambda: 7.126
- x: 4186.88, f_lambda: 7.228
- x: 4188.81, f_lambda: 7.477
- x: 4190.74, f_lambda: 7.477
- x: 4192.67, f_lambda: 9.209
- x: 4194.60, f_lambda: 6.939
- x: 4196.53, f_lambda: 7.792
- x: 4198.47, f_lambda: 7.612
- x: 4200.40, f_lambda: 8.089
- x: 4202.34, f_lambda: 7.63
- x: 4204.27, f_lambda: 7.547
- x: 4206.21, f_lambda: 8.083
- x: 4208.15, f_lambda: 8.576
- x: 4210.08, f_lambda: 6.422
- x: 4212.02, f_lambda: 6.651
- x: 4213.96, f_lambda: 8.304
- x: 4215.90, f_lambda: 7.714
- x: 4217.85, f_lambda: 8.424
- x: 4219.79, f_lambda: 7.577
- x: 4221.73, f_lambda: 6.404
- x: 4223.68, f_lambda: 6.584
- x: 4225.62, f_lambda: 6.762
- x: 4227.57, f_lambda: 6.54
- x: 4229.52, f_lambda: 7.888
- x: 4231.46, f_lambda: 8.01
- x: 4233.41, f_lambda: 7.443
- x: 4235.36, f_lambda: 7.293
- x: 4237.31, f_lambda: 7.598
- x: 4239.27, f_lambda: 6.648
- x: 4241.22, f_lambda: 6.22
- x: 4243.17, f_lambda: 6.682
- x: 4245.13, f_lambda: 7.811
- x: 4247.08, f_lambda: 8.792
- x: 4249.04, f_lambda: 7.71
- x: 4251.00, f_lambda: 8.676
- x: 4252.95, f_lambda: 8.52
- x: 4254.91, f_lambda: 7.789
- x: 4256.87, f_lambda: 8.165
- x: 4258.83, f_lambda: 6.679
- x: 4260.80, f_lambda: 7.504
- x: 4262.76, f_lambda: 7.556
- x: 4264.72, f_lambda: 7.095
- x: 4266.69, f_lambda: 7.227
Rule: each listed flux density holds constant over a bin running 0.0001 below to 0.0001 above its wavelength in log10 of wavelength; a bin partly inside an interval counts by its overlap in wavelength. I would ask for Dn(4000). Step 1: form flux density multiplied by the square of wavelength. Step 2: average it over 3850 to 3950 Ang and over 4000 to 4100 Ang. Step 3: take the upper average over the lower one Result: 1.28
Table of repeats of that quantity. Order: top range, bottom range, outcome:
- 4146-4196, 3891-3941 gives 1.37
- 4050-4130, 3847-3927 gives 1.20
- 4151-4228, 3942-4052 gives 1.17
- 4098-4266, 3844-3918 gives 1.33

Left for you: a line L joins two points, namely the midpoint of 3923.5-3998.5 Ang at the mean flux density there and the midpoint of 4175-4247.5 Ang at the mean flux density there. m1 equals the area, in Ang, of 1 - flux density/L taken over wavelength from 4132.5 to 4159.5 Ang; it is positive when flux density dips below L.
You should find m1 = -2.72 Ang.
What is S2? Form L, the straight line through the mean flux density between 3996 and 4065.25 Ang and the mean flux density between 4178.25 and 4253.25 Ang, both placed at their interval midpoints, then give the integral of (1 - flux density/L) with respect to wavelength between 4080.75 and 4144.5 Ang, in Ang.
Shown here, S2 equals 7.9 Ang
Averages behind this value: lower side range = 7.83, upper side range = 7.51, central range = 6.74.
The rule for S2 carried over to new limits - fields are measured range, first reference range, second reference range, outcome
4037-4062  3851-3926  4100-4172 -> -3.5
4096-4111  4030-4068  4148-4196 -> 4.2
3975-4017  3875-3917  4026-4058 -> 1.6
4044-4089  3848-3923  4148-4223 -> -3.7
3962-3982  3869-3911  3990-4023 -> 6.0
